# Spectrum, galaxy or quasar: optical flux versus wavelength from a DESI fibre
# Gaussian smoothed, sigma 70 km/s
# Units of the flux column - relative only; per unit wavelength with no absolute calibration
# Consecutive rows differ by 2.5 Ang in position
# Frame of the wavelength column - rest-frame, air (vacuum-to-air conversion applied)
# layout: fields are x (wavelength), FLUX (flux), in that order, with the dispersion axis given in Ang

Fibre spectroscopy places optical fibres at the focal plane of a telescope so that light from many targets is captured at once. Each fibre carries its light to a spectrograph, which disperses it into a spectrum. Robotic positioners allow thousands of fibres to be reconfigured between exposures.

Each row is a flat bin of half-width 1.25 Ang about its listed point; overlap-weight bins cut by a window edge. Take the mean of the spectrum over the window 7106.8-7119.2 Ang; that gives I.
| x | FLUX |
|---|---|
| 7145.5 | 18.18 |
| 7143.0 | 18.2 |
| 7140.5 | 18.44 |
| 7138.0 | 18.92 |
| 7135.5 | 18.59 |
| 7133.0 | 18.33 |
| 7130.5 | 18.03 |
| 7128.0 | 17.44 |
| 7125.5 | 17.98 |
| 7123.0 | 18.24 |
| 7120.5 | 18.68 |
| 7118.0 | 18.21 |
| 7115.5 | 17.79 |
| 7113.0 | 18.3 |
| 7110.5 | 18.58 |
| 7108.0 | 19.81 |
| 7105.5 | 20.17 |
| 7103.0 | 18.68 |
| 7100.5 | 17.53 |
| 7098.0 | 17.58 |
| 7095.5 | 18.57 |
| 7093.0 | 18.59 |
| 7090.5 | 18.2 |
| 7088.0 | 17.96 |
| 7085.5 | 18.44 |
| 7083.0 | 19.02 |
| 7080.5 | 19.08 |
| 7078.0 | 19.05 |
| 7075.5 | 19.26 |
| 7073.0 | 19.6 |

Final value 18.5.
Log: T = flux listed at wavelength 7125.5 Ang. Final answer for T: 17.98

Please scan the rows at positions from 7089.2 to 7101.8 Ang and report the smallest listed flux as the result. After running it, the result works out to 17.53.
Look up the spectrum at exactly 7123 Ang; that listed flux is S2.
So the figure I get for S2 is 18.24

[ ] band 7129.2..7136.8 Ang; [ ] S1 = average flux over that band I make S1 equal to 18.3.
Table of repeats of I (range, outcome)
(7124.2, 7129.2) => 17.7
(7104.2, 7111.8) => 19.5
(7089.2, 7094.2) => 18.4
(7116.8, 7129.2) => 18.1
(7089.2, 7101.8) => 18.1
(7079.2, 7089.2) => 18.6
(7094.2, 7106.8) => 18.5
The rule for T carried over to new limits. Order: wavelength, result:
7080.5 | 19.08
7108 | 19.81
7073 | 19.6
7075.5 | 19.26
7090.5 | 18.2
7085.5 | 18.44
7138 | 18.92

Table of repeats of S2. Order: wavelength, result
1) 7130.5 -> 18.03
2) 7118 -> 18.21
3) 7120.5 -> 18.68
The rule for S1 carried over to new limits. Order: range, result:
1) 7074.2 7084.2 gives 19.1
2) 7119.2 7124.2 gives 18.5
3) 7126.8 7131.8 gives 17.7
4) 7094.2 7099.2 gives 18.1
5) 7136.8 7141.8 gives 18.7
